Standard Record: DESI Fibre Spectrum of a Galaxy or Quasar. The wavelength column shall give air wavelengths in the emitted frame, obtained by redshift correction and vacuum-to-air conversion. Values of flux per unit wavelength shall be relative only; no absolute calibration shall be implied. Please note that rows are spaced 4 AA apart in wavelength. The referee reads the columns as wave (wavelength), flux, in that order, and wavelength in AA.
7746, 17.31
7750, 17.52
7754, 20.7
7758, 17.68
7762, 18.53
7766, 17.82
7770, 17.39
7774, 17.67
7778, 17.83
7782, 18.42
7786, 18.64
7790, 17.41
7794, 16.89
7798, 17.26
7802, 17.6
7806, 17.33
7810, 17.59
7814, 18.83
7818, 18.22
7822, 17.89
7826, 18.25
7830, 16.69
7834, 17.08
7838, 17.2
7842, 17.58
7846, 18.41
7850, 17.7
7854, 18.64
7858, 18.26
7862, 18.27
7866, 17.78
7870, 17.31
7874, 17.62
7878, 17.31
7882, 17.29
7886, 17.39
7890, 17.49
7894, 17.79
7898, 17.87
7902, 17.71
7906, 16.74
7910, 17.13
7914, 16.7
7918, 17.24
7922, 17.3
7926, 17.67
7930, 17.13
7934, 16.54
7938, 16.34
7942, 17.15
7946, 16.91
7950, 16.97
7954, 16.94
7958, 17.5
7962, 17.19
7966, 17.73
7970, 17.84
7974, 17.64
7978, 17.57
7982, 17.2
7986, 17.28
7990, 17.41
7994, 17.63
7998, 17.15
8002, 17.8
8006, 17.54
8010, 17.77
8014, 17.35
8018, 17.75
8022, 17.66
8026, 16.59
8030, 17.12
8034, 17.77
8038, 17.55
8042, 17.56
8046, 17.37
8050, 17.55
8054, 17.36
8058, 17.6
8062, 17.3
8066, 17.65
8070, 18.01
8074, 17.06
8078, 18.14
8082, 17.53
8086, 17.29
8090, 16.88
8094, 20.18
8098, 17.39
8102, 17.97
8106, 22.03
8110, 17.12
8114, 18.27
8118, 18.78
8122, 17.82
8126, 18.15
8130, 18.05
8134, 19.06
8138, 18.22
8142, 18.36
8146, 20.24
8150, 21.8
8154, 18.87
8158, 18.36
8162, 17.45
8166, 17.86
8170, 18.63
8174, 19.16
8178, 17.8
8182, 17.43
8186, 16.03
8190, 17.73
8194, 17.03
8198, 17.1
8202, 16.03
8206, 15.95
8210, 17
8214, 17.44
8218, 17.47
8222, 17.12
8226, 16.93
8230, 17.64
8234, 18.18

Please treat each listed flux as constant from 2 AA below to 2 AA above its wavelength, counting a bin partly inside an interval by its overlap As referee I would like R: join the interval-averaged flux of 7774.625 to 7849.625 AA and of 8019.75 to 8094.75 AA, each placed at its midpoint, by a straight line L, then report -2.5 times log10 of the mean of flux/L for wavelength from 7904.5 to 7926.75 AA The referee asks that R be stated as 0.03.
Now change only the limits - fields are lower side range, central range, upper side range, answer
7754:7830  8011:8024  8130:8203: 0.03 mag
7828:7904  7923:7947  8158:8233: 0.04 mag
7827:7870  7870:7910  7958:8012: 0.01 mag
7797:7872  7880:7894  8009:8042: 0.02 mag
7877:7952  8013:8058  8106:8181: 0.03 mag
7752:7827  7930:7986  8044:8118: 0.05 mag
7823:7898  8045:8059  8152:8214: 0.01 mag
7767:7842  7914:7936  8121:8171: 0.06 mag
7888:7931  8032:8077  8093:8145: 0.04 mag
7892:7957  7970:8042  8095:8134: 0.01 mag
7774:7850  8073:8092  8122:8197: 0.05 mag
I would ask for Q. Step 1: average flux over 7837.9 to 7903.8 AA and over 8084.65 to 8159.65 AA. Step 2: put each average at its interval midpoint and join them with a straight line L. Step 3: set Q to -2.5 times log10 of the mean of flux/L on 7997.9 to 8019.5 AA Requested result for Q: 0.041 mag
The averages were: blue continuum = 17.8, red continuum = 18.7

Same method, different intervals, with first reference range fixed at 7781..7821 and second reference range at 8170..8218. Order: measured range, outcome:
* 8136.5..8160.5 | -0.12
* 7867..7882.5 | 0.02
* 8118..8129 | -0.05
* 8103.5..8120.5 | -0.10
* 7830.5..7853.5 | 0.01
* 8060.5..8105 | -0.03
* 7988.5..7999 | 0.01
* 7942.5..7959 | 0.03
